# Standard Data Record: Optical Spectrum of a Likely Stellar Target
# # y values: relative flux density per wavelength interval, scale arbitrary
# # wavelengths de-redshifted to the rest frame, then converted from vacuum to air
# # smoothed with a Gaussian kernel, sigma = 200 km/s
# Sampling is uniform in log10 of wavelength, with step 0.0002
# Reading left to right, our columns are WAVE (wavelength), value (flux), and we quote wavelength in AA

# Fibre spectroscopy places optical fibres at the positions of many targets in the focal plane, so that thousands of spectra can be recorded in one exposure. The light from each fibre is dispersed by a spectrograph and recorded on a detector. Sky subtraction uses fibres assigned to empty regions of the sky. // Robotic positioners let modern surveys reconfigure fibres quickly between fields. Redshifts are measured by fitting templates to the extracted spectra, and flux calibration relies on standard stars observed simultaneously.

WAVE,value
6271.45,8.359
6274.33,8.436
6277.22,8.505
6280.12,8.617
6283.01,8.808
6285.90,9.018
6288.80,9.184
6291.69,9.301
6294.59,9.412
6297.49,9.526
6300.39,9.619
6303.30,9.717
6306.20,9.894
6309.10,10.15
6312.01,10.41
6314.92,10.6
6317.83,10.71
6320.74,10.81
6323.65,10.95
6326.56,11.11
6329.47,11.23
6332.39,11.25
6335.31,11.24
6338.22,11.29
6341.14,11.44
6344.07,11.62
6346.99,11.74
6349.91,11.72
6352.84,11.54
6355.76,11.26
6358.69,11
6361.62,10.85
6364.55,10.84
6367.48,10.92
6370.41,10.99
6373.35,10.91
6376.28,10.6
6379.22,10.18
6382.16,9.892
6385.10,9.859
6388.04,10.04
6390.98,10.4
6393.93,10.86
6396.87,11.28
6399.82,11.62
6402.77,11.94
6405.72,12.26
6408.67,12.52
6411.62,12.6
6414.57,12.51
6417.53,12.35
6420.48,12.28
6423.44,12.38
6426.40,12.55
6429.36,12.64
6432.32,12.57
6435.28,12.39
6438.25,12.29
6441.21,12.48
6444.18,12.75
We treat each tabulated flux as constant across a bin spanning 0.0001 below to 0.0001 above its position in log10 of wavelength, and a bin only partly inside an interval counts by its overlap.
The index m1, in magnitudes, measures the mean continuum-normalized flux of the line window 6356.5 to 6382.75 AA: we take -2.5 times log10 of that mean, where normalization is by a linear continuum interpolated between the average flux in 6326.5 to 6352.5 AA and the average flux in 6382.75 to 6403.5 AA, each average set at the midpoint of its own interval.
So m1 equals 0.03 mag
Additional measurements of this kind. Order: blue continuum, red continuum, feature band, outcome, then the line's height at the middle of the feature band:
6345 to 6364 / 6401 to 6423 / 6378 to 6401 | 0.14 mag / 11.9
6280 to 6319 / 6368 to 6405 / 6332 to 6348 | -0.13 mag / 10.2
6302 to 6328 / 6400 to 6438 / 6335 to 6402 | 0.05 mag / 11.5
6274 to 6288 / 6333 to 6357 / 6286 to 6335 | -0.03 mag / 9.99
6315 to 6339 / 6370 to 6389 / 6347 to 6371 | -0.06 mag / 10.6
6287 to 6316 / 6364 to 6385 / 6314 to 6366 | -0.10 mag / 10.2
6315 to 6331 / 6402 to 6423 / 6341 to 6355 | -0.03 mag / 11.3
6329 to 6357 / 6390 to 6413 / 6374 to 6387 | 0.14 mag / 11.6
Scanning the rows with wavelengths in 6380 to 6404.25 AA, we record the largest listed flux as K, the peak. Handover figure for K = 11.94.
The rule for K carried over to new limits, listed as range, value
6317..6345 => 11.62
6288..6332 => 11.23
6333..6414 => 12.6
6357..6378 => 11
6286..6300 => 9.526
